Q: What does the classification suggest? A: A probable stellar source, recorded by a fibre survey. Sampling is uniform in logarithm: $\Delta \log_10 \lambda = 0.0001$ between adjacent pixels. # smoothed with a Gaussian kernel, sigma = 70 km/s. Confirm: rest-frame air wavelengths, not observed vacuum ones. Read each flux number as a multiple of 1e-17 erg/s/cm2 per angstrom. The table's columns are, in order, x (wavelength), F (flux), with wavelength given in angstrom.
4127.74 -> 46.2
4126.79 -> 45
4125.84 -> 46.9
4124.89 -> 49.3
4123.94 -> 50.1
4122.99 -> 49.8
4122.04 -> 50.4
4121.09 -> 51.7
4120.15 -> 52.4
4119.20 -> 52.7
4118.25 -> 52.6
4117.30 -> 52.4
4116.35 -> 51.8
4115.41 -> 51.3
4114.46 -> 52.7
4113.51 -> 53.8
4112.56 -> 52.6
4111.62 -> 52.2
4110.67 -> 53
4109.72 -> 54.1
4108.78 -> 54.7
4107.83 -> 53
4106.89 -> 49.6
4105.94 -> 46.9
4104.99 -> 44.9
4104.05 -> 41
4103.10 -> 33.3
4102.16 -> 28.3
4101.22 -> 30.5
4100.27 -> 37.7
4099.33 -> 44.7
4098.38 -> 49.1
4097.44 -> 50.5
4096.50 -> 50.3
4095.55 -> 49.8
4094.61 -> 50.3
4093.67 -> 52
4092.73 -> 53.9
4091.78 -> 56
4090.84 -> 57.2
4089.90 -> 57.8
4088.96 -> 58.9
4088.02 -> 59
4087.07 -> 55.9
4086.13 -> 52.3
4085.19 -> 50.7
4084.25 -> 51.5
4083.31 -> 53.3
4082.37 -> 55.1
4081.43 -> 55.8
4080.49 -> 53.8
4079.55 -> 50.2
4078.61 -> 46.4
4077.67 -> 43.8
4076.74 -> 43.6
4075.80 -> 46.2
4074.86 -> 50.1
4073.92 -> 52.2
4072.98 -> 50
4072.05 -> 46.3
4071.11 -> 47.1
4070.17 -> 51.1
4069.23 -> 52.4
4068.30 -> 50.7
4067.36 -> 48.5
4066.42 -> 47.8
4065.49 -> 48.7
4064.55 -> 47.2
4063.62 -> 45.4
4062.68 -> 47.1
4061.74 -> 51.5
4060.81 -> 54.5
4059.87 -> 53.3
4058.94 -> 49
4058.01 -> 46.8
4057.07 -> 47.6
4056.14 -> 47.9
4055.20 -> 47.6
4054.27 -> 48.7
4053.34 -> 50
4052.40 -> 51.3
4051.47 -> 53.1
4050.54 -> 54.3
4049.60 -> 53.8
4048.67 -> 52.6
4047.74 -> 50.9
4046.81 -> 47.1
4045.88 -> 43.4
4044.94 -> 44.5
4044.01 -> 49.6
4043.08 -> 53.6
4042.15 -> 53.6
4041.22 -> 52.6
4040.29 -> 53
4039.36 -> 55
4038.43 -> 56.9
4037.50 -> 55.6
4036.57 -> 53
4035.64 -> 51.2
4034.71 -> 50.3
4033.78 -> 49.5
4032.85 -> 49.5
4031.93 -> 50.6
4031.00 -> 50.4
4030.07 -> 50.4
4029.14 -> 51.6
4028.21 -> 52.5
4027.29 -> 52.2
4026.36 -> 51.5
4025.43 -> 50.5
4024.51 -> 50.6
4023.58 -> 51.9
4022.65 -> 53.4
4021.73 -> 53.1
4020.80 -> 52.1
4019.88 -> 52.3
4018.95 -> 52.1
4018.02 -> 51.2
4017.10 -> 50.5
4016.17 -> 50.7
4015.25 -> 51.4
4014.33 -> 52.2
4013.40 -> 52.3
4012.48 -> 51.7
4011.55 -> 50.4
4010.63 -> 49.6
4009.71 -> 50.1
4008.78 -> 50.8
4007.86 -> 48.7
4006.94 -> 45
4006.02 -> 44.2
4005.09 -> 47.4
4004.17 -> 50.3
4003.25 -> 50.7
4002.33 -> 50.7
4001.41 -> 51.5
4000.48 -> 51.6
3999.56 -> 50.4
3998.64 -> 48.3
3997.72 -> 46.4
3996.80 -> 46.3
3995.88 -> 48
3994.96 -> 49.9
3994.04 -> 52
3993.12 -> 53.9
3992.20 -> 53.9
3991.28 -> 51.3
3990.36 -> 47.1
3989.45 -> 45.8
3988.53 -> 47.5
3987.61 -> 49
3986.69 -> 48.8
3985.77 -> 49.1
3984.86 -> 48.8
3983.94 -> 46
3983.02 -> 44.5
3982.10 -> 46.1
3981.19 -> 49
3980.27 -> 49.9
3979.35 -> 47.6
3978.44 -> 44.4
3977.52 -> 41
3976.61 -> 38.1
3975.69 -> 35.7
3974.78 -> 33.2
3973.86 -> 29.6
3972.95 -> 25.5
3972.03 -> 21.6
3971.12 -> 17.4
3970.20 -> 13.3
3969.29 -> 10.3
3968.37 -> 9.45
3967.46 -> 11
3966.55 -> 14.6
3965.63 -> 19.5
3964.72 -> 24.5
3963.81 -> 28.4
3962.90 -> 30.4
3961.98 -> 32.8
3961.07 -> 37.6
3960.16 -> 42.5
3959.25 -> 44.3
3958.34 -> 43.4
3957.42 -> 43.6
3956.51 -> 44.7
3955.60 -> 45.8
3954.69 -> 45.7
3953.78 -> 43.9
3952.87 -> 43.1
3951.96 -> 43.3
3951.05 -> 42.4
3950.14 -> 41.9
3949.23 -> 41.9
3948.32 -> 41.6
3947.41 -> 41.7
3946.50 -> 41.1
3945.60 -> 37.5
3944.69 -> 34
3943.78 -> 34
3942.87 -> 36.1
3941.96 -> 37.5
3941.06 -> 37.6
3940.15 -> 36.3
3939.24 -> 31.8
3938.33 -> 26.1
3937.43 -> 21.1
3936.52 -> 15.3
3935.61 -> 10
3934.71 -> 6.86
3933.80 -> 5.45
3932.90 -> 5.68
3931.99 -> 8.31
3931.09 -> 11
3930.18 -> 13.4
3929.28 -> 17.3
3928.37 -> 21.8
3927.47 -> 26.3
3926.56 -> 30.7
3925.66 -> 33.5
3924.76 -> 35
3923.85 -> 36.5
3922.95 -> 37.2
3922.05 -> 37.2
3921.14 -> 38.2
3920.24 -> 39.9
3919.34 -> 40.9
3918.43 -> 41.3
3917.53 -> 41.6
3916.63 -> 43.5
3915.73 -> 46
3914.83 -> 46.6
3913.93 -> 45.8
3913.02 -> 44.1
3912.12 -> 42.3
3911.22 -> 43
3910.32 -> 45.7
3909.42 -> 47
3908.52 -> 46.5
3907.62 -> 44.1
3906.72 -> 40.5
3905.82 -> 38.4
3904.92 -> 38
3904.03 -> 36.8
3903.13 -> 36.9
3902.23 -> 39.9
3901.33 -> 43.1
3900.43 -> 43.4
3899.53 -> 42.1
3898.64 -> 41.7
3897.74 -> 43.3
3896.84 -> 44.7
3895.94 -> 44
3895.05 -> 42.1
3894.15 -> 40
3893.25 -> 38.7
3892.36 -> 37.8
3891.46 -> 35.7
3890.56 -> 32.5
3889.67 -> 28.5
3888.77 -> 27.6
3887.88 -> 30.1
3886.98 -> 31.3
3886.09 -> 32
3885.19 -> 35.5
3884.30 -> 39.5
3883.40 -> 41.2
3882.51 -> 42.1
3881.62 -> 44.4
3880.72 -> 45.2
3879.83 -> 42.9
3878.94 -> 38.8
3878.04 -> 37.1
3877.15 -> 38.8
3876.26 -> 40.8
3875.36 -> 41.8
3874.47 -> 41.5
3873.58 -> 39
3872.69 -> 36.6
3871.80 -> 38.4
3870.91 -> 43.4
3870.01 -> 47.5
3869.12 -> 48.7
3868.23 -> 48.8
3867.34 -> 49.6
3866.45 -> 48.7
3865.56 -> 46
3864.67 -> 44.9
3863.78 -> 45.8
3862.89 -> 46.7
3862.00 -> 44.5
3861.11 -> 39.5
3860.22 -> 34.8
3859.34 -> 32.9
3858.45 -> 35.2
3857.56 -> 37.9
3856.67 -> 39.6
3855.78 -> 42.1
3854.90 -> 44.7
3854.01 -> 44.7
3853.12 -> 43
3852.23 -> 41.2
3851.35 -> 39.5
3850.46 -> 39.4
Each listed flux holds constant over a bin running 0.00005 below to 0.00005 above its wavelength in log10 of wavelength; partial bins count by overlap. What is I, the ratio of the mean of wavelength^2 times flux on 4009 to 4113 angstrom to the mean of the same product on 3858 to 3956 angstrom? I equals 1.46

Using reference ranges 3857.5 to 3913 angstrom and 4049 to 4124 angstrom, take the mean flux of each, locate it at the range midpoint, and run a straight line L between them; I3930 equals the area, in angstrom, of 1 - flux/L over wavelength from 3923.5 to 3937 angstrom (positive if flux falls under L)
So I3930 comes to 7.7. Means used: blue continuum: 40.6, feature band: 18.3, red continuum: 49.9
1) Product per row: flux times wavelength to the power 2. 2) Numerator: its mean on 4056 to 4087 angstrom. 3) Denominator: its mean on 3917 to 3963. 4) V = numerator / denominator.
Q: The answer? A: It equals 1.6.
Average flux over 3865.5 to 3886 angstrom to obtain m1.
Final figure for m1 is 42.2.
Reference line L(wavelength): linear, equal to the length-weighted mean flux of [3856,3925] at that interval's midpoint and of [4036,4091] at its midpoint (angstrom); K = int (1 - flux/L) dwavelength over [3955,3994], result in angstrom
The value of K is 7.1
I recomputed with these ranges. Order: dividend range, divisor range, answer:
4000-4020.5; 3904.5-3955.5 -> 1.52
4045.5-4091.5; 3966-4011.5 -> 1.25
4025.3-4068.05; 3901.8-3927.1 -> 1.33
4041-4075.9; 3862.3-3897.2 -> 1.34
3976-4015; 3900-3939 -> 1.54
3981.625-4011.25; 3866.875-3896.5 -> 1.31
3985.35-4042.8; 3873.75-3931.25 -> 1.41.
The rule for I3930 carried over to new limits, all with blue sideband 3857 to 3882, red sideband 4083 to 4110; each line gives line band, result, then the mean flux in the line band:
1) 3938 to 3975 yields 9.5 angstrom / 33.2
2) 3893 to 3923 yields 0.9 angstrom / 42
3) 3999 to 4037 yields -3.3 angstrom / 50.7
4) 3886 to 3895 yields 1.9 angstrom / 33.9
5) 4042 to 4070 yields -1.1 angstrom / 49.7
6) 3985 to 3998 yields -0.9 angstrom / 49.3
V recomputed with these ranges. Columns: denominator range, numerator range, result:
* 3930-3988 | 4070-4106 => 1.58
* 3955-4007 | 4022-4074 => 1.30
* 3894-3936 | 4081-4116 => 1.57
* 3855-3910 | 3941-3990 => 0.95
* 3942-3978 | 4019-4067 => 1.58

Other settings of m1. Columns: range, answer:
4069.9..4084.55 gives 49.8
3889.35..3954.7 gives 35.5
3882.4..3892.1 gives 34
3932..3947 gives 25.6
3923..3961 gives 31.9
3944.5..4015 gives 41.6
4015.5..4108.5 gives 50.1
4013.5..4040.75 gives 51.9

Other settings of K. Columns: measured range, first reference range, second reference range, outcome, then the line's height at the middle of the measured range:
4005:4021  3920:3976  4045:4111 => -4.28 angstrom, 39.6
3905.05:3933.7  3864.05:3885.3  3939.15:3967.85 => 3.44 angstrom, 39.4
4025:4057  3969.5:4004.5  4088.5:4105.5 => -4.02 angstrom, 45.4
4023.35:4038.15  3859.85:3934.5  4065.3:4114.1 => -1.73 angstrom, 46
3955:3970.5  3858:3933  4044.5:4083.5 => 4.81 angstrom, 42.9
